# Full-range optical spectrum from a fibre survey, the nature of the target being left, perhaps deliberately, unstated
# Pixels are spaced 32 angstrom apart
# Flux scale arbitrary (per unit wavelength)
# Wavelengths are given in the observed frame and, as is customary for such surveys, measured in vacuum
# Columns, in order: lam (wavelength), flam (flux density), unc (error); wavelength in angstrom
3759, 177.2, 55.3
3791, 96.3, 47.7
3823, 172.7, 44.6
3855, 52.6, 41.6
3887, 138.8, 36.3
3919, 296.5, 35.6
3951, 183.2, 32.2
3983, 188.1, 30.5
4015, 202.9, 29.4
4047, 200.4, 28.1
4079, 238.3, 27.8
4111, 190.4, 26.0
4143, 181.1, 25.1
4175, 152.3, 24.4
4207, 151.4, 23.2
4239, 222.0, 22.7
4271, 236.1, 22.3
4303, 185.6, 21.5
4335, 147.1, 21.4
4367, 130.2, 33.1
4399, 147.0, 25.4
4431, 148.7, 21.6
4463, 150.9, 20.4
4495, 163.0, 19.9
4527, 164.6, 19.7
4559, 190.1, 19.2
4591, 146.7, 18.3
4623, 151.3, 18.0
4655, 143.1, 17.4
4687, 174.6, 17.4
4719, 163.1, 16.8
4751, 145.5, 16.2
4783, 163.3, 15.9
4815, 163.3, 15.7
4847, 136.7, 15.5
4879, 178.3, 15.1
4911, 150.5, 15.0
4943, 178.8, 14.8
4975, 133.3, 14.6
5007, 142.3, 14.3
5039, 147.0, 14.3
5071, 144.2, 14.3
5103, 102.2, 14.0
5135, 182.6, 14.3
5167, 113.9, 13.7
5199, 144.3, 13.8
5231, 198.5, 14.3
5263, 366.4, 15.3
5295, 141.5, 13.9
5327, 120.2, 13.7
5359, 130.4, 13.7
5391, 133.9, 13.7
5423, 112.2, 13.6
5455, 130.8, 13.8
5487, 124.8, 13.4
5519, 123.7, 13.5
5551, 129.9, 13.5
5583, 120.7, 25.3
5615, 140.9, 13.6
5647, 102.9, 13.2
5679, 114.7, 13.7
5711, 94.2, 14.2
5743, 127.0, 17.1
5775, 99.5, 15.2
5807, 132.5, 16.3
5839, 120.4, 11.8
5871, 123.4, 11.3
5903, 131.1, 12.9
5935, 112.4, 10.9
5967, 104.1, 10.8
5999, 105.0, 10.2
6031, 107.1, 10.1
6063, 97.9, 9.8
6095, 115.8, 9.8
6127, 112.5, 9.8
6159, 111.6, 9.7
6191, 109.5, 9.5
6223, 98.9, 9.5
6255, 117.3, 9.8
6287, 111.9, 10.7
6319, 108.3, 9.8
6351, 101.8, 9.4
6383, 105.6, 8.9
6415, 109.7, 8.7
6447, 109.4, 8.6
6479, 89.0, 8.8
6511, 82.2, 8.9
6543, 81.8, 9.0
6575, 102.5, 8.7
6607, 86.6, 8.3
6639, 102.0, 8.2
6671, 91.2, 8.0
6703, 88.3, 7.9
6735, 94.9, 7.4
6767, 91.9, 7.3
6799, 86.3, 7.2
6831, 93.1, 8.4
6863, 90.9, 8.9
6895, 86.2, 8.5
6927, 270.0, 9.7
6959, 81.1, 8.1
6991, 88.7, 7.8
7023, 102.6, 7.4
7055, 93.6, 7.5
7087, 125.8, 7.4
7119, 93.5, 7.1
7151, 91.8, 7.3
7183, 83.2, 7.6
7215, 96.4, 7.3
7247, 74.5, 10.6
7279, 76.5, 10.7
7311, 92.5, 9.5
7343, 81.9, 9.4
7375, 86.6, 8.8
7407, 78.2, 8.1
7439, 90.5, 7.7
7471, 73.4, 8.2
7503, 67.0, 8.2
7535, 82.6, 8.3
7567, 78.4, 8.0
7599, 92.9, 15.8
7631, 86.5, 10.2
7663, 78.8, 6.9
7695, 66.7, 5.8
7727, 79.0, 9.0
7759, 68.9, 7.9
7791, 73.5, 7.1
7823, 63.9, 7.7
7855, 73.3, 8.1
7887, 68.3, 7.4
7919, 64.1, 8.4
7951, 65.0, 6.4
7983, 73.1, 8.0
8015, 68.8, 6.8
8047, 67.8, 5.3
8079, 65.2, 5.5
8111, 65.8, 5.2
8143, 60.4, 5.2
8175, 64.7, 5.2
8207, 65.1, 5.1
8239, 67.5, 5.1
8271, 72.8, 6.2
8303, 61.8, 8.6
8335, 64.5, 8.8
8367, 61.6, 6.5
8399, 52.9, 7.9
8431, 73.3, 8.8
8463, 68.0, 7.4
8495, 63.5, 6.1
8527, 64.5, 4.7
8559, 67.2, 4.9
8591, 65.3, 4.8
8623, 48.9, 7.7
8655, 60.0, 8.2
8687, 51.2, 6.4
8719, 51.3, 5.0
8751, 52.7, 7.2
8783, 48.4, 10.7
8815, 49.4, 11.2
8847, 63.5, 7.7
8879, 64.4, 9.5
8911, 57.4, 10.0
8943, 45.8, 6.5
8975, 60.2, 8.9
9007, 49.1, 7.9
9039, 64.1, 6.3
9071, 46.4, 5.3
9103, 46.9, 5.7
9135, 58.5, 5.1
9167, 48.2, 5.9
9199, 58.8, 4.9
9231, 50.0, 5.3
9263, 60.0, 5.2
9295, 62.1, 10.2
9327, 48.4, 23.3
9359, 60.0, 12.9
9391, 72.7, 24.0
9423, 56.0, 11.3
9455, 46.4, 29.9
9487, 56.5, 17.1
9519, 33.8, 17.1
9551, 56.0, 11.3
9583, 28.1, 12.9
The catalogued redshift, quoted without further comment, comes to 0.05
